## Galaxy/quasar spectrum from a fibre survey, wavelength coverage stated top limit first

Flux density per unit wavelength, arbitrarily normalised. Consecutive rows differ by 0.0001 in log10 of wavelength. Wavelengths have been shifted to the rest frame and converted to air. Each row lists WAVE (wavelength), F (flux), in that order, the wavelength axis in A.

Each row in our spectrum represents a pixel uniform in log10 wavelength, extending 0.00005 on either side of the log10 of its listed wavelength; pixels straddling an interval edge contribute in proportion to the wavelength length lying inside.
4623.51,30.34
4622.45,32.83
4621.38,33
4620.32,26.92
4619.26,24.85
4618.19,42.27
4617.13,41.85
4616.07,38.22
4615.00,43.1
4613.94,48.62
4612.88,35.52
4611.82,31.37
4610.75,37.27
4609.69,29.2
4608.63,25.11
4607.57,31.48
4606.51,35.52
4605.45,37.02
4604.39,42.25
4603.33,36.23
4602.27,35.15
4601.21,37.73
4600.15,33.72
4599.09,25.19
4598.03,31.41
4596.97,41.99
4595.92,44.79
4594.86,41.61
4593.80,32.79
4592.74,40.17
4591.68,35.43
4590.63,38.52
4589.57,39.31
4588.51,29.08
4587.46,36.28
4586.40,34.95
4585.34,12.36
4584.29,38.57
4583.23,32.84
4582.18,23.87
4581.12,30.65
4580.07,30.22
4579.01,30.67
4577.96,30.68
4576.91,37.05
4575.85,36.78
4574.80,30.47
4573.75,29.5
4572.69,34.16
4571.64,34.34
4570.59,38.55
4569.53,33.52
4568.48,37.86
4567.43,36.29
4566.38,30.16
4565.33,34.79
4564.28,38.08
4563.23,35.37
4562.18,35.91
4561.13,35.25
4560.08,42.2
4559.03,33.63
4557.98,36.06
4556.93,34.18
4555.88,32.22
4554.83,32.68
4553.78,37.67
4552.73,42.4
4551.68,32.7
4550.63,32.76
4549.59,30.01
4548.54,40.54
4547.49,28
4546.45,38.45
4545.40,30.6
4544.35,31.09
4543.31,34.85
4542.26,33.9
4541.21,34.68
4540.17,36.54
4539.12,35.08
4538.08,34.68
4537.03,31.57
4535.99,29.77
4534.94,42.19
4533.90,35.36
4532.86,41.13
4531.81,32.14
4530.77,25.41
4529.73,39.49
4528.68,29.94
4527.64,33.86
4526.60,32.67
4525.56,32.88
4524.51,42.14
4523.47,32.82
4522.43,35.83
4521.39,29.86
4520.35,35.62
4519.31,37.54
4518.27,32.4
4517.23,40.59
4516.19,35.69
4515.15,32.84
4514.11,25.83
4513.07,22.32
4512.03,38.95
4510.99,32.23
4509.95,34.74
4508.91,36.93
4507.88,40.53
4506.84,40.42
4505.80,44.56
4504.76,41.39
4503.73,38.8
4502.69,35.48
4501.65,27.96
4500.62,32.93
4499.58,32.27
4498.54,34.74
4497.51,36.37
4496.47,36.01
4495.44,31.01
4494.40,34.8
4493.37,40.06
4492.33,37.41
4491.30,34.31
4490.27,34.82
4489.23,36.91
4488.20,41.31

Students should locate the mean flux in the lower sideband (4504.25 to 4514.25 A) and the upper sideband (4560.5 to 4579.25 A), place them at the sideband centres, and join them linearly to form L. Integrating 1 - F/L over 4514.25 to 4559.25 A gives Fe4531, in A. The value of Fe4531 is 1.2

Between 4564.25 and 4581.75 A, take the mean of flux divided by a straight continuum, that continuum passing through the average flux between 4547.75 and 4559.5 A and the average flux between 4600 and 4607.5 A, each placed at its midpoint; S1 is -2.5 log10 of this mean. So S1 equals 0.06 mag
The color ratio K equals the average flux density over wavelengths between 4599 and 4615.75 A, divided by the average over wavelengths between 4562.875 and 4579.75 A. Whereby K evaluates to 1.0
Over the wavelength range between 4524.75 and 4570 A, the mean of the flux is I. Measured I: 34.7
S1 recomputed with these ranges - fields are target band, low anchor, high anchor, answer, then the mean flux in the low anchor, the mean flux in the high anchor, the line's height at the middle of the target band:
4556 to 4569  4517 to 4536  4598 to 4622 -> -0.02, 34.9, 35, 34.9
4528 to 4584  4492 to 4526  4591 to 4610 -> 0.04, 35.3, 35.5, 35.4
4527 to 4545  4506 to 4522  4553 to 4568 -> 0.03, 34.6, 35.5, 35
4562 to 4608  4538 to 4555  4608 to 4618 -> 0.05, 34.5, 36.8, 35.9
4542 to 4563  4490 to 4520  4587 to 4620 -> 0.03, 35.3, 36.2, 35.7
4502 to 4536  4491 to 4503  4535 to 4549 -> -0.03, 34.4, 34.1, 34.2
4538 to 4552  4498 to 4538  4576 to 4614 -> 0.02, 34.8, 34.1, 34.6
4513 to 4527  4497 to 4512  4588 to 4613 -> 0.07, 36.5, 35.3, 36.3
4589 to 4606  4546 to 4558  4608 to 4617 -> -0.04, 34.7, 36.3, 35.9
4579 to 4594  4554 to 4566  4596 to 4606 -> 0.11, 35.5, 36.1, 35.9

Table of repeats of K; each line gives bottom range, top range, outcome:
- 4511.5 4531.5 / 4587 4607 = 1.09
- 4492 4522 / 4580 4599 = 0.97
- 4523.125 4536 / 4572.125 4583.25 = 0.90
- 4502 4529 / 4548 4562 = 1.01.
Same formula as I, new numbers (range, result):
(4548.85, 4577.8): 35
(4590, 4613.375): 35.4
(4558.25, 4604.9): 34.6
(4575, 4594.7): 32.9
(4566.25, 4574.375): 34.4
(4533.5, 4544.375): 34.7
